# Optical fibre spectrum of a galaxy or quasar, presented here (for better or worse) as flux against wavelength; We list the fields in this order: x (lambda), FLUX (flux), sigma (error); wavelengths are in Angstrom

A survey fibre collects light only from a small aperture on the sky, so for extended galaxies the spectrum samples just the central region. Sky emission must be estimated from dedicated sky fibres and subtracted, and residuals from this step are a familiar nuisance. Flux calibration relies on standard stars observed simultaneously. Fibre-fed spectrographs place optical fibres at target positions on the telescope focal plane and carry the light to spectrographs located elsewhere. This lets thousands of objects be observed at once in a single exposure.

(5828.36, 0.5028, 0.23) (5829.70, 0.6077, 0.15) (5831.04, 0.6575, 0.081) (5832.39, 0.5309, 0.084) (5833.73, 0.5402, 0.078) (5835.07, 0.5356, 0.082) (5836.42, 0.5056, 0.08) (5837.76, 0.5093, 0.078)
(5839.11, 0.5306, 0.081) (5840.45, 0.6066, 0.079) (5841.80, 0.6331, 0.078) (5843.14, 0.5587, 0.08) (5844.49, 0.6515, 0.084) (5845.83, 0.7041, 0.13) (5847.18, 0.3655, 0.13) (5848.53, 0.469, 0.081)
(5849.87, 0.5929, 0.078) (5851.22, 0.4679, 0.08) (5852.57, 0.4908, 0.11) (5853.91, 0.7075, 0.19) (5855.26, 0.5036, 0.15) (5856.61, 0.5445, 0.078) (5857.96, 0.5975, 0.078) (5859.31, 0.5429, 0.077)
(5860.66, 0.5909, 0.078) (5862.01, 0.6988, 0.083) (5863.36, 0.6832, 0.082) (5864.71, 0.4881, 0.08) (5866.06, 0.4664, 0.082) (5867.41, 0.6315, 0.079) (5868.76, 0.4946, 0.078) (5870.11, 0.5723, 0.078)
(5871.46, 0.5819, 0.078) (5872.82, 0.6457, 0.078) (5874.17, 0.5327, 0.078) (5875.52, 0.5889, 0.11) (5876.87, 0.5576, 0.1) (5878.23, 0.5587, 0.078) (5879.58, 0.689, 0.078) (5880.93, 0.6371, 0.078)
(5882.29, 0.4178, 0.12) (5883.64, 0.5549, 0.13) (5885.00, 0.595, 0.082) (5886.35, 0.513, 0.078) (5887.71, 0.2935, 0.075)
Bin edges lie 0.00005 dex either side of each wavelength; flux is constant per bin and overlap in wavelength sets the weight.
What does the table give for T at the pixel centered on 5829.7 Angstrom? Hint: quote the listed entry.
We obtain 0.6077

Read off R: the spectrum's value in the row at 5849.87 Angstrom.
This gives 0.5929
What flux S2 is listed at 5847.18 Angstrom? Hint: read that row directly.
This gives 0.3655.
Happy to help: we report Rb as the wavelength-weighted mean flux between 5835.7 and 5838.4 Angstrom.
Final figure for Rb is 0.507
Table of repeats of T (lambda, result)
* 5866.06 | 0.4664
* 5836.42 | 0.5056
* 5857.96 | 0.5975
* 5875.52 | 0.5889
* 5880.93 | 0.6371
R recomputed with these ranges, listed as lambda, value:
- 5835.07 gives 0.5356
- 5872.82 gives 0.6457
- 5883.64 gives 0.5549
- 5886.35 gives 0.513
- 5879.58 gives 0.689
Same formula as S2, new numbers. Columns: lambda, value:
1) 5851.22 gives 0.4679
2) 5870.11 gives 0.5723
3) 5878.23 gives 0.5587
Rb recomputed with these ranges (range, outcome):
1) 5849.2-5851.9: 0.53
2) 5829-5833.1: 0.597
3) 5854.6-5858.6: 0.548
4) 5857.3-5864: 0.622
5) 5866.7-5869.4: 0.563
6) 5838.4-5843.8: 0.582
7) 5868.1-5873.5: 0.574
